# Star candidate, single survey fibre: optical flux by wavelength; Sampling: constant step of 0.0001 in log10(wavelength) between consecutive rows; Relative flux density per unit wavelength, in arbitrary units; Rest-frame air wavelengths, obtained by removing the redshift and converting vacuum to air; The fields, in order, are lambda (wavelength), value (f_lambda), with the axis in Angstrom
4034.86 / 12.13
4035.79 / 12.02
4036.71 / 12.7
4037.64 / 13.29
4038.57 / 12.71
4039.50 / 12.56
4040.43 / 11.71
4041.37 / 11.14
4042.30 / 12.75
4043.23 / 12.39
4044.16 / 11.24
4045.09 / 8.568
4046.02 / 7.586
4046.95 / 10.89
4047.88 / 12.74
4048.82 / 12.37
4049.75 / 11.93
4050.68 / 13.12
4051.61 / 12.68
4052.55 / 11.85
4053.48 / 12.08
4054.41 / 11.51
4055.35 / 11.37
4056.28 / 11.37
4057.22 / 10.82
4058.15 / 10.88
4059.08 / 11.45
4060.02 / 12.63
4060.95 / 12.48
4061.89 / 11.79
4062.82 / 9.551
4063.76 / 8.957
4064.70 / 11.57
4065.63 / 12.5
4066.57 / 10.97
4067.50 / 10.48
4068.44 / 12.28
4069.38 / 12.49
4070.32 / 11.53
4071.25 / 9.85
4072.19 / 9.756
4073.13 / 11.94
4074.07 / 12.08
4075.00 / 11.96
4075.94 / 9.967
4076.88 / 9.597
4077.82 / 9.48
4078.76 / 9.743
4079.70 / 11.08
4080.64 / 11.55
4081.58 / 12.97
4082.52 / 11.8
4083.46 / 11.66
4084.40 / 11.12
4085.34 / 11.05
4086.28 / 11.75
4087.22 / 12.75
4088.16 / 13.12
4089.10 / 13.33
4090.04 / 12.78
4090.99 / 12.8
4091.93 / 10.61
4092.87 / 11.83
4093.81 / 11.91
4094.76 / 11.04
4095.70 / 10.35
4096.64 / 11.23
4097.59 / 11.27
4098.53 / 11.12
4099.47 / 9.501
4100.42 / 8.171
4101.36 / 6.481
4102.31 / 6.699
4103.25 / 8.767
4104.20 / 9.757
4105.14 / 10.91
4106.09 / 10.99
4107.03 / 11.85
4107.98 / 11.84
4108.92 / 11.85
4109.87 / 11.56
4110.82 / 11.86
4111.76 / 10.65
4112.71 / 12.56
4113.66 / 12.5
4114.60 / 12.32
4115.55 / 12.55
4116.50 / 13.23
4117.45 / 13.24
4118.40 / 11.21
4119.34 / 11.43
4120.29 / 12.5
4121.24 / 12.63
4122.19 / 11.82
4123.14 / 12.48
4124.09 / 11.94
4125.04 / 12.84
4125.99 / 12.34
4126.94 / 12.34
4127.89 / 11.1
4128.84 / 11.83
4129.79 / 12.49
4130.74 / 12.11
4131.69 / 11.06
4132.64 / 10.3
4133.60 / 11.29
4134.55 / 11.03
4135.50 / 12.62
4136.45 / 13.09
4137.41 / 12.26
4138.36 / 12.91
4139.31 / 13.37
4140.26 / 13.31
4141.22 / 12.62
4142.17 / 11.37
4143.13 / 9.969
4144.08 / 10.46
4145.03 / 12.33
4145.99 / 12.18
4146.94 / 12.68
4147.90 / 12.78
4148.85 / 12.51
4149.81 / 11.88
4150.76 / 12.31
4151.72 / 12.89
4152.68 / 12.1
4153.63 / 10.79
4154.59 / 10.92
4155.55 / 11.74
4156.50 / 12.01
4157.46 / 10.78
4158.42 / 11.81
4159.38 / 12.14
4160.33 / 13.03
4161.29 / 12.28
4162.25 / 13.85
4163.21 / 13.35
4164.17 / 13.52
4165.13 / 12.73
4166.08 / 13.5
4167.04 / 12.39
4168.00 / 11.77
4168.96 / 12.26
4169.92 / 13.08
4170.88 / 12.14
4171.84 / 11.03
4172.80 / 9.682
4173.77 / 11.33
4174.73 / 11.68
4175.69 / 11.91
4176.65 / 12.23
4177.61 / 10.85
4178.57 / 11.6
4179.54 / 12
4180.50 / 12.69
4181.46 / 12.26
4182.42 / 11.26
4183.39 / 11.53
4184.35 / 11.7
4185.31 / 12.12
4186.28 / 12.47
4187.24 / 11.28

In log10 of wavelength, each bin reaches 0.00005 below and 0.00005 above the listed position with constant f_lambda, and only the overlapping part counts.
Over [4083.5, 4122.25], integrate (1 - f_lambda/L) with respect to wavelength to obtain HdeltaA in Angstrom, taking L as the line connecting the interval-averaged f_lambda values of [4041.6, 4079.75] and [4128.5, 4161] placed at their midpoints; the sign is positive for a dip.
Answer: 0.9 Angstrom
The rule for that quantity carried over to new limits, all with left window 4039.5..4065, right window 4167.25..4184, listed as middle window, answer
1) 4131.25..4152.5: -0.8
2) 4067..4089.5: 0.2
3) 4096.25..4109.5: 1.7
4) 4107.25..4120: -0.5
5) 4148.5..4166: -0.9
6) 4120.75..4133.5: -0.4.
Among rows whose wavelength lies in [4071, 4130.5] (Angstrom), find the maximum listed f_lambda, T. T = 13.33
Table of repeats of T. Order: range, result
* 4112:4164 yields 13.85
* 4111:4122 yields 13.24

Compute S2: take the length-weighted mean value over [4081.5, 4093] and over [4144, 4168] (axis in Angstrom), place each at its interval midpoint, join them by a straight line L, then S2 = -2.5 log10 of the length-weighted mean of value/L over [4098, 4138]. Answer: 0.07 mag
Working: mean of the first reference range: 12.1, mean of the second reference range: 12.3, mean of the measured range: 11.4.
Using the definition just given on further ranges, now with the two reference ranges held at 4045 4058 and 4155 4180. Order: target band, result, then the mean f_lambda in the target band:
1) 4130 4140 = -0.01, 12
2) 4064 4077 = 0.03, 11.2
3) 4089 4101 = 0.05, 11.1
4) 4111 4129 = -0.03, 12.2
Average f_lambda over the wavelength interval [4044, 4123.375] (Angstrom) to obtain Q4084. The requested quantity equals 11.3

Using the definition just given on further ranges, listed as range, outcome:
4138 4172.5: 12.2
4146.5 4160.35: 12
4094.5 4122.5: 11.1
